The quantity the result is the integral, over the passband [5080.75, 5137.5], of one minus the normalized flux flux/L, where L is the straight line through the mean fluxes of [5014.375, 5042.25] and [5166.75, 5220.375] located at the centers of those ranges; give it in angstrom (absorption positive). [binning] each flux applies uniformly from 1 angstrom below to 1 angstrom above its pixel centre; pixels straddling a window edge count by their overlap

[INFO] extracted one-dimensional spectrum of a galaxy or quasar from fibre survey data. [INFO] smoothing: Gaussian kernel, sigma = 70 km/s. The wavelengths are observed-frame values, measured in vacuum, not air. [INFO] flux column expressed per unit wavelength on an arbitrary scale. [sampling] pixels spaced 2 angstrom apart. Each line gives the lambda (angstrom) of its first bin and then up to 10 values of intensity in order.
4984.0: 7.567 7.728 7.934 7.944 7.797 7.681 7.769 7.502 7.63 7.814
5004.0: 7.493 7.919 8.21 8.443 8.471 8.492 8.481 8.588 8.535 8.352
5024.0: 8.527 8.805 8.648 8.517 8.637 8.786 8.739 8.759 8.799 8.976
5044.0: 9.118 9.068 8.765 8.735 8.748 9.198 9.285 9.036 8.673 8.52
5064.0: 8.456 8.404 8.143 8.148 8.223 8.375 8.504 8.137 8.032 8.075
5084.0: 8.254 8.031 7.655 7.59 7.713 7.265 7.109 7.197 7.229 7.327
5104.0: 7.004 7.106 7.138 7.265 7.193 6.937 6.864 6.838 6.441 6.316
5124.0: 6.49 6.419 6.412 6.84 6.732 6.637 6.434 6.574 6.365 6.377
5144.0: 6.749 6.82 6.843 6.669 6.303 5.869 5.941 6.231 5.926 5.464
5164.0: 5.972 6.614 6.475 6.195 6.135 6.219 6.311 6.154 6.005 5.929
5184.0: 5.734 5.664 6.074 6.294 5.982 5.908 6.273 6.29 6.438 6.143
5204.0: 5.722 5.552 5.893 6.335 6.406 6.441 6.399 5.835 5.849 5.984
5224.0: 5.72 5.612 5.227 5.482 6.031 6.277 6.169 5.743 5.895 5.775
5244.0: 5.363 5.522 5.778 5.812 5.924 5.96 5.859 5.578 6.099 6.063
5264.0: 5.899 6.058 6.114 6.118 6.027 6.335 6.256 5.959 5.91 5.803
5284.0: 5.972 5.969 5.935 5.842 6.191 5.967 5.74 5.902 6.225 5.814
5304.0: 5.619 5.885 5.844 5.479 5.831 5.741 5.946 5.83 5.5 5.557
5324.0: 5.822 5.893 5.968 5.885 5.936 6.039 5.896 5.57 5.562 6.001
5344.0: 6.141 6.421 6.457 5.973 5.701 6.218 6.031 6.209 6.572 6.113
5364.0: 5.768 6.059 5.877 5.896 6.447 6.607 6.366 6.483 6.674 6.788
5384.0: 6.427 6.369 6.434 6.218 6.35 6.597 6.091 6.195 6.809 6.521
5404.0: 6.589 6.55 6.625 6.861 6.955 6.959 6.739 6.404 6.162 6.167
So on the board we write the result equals 2.4 angstrom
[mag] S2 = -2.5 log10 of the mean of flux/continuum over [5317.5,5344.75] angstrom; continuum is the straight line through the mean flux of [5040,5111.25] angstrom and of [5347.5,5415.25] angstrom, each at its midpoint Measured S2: 0.15 mag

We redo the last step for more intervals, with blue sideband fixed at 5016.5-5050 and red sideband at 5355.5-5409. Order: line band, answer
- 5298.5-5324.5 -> 0.183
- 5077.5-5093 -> 0.059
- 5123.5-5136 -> 0.222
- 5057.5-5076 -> 0.009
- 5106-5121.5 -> 0.178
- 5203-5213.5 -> 0.247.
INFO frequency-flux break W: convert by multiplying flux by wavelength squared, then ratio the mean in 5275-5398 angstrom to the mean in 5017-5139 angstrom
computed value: 0.8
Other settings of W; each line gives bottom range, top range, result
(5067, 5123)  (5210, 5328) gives 0.84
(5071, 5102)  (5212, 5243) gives 0.80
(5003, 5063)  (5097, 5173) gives 0.79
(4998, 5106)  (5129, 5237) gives 0.78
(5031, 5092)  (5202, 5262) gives 0.74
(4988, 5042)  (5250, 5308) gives 0.80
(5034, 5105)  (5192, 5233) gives 0.76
